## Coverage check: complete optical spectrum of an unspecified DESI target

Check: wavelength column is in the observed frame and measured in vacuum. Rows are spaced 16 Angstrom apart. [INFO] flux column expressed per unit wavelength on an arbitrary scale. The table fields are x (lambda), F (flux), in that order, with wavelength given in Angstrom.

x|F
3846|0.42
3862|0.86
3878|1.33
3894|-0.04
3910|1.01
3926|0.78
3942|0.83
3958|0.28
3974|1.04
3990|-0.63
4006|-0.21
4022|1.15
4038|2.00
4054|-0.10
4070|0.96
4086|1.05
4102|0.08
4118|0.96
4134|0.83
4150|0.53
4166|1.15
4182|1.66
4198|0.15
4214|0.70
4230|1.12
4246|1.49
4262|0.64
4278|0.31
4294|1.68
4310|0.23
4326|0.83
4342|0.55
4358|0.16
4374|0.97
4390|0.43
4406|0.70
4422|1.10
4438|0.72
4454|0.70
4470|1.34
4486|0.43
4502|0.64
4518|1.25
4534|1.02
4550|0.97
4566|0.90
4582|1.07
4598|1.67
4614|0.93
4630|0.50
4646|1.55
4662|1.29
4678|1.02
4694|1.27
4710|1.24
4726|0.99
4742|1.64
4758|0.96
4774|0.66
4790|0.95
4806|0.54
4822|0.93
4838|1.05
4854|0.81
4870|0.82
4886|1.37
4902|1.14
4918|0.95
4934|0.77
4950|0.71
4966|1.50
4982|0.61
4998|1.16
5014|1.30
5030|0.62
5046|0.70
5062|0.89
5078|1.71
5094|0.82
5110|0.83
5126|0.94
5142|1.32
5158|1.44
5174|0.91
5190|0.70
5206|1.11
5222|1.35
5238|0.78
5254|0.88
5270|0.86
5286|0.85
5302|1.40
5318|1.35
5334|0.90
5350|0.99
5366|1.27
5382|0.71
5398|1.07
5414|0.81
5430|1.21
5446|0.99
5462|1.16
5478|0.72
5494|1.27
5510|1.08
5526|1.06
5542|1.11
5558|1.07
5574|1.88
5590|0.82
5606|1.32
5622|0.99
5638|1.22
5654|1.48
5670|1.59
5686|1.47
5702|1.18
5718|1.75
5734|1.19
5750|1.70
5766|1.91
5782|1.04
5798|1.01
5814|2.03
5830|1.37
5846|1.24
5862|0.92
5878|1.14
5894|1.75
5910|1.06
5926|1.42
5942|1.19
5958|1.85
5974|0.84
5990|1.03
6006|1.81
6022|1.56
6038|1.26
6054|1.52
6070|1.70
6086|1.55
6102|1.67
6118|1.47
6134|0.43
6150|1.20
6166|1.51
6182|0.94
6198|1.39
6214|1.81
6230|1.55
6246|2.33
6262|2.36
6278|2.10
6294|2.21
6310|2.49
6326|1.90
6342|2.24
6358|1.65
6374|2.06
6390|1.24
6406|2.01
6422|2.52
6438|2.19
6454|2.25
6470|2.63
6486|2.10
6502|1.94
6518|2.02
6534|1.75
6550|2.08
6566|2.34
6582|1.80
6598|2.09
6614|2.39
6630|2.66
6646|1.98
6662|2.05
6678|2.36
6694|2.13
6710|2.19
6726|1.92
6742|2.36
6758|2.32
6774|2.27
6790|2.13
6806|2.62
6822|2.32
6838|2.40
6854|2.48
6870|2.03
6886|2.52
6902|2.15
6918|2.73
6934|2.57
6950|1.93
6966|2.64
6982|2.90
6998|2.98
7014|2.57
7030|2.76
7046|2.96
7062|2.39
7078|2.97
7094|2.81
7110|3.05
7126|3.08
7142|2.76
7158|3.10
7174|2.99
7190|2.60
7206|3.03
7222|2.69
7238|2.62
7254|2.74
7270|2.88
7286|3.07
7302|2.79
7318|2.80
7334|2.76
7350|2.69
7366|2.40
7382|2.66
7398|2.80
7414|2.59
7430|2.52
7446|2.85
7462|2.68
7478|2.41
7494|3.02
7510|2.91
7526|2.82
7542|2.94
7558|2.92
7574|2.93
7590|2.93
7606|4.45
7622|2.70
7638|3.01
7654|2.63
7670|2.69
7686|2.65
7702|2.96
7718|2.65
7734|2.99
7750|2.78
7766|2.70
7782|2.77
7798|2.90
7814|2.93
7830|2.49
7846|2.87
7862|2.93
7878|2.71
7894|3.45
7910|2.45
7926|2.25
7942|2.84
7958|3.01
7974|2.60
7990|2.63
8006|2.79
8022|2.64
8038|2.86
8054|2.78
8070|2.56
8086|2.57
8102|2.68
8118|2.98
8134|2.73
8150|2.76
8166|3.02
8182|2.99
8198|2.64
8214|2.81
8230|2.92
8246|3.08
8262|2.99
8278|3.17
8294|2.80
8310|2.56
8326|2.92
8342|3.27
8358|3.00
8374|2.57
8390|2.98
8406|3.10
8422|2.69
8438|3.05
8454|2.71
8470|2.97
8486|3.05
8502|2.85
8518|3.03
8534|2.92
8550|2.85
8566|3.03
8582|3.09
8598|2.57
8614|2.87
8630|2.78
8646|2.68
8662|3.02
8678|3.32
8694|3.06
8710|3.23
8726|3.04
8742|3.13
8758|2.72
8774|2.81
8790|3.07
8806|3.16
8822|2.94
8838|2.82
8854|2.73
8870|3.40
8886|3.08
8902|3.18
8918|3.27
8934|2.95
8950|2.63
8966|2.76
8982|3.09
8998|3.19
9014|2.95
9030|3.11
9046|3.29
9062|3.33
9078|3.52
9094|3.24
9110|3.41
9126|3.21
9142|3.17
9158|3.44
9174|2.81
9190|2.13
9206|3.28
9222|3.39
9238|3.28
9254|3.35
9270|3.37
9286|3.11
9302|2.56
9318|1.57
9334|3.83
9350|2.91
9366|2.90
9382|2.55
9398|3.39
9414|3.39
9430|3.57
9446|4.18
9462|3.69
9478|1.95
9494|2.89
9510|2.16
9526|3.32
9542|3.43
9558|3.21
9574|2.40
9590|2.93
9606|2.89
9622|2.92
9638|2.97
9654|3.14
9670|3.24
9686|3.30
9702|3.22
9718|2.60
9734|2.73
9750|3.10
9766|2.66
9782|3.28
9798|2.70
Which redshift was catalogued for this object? 0.56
